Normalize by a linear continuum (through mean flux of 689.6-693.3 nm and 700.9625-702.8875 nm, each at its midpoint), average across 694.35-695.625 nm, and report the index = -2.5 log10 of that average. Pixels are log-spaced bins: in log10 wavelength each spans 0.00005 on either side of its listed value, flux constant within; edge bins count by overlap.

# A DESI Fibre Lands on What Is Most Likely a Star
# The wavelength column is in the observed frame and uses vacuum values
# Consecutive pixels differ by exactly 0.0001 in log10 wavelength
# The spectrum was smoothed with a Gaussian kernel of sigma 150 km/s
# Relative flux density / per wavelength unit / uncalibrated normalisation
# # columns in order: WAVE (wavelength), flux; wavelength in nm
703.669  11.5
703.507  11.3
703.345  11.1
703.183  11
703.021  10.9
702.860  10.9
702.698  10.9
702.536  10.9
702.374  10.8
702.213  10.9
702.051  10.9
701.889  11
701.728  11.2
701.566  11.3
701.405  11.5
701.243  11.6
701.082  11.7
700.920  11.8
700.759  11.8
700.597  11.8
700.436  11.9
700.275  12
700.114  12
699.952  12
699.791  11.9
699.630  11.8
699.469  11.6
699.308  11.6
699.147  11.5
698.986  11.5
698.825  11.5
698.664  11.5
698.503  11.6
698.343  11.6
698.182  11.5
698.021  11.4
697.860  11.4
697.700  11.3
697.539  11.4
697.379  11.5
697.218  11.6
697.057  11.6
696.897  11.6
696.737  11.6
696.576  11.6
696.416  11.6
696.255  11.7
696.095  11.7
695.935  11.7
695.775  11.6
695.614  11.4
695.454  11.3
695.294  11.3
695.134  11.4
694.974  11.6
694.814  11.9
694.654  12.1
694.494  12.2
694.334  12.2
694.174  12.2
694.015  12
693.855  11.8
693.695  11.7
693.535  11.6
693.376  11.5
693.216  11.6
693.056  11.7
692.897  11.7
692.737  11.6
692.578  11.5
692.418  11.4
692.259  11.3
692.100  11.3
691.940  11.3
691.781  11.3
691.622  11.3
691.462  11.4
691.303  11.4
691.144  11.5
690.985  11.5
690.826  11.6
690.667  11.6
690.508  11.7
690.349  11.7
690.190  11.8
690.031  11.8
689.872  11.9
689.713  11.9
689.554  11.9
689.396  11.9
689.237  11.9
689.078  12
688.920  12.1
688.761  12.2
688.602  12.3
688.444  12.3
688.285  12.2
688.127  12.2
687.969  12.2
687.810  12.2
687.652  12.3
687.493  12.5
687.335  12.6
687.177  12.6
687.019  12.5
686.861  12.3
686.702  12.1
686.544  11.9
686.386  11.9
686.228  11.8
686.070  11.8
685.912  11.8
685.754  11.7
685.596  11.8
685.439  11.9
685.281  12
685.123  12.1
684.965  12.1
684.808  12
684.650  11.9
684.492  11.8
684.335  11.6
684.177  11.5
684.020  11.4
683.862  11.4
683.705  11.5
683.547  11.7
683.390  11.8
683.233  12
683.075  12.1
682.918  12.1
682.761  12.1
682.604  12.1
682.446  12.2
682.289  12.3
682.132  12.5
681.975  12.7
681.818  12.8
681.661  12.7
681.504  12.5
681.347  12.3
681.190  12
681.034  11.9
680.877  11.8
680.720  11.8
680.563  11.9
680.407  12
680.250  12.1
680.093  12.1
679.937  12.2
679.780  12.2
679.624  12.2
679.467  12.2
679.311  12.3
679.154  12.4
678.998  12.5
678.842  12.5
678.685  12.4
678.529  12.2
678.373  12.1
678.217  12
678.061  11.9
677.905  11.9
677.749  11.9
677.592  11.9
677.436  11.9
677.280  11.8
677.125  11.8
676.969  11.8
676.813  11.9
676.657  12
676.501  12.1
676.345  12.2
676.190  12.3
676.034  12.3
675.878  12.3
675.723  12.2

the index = -0.03 mag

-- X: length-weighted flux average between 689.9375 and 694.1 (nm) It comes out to 11.6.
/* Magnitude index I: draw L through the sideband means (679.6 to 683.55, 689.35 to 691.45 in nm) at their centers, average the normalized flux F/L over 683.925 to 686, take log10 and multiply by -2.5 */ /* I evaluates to 0.02 mag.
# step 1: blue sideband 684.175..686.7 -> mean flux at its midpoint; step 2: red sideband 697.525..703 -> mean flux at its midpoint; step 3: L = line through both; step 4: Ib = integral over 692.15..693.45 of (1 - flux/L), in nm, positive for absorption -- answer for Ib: 0.015 nm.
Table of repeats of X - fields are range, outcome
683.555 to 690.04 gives 12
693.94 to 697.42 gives 11.7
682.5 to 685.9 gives 11.8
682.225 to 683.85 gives 12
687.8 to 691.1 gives 11.9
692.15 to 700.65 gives 11.7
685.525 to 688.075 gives 12.1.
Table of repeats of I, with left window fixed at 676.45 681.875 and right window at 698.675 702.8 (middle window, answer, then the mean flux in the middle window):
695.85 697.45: -0.001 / 11.6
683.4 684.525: 0.038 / 11.6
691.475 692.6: 0.038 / 11.3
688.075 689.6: -0.025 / 12.1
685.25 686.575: 0.007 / 11.8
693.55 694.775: -0.029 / 12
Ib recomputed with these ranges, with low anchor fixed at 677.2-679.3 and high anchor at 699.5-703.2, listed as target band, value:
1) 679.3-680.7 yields -0.01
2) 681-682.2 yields -0.04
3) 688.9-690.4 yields -0.01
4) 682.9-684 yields 0.02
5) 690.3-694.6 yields 0.03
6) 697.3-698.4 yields 0.01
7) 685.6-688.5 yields -0.07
